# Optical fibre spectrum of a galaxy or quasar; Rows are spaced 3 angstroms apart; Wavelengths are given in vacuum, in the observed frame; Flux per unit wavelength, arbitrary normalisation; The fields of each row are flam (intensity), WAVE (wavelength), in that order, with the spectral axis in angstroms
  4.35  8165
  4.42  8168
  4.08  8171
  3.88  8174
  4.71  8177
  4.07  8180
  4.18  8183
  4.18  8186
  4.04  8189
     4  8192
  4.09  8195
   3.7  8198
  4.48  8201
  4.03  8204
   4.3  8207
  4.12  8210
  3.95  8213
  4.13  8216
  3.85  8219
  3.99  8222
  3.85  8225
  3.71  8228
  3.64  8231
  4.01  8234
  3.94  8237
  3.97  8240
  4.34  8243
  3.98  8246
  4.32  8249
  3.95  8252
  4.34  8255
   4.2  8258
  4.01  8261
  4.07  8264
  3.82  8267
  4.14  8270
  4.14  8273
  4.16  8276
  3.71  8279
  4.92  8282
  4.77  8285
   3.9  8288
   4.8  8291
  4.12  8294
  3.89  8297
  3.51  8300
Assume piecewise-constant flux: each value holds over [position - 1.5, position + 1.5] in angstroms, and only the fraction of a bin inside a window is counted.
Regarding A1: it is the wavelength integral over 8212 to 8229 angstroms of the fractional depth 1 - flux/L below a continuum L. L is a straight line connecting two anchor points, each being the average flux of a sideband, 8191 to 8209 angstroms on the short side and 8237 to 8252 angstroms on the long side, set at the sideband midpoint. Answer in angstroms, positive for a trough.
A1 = 0.8 angstroms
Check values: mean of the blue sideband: 4.1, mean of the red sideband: 4.11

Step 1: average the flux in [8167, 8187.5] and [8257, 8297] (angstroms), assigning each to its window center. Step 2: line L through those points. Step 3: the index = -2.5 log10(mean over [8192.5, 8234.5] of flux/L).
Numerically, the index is 0.06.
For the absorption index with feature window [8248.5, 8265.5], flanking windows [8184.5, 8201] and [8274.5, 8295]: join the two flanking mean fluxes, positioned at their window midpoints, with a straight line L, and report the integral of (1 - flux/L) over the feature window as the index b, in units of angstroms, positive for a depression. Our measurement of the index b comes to 0.5 angstroms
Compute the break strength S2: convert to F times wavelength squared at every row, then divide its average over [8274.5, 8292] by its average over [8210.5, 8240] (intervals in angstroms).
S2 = 1.13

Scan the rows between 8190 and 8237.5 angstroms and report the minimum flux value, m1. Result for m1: 3.64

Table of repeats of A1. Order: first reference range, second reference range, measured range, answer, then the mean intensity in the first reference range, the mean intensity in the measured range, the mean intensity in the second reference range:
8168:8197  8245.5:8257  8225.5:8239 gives 1.1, 4.14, 3.83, 4.16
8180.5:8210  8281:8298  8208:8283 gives 3.8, 4.11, 4.05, 4.4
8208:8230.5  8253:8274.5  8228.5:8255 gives 0.0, 3.94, 4.03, 4.1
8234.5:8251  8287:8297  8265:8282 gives 0.4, 4.1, 4.08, 4.23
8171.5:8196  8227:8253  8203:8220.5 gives 0.0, 4.14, 4.06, 3.99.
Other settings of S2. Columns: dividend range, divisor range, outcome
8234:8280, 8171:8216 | 1.00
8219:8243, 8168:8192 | 0.95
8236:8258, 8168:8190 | 1.00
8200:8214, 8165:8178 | 0.99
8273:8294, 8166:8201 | 1.07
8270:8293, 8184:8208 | 1.08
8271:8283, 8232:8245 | 1.05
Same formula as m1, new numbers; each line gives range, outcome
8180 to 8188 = 4.07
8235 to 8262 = 3.94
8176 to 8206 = 3.7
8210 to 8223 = 3.85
